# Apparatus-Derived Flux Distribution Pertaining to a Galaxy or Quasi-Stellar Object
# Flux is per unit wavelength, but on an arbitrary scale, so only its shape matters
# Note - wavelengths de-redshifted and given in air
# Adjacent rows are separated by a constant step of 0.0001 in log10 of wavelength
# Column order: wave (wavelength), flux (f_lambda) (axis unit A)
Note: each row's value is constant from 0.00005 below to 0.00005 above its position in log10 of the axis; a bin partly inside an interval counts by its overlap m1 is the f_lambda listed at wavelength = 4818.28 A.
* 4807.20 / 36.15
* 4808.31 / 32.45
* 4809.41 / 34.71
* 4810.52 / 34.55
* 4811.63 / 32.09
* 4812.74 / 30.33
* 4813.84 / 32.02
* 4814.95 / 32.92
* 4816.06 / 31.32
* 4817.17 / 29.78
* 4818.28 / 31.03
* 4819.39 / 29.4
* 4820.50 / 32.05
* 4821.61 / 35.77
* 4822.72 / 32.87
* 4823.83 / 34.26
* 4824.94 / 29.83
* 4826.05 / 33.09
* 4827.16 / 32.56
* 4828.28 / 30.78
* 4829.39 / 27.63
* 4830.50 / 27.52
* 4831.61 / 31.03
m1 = 31.03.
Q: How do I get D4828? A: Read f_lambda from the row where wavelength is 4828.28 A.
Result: 30.78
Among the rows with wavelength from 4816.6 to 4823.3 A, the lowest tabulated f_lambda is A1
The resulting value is 29.4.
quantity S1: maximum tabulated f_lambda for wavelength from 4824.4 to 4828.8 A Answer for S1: 33.09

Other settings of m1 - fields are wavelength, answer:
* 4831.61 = 31.03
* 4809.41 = 34.71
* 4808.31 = 32.45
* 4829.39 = 27.63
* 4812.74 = 30.33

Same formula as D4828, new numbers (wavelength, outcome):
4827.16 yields 32.56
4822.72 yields 32.87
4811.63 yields 32.09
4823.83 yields 34.26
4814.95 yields 32.92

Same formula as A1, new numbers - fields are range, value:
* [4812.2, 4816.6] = 30.33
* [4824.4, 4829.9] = 27.63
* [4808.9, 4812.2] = 32.09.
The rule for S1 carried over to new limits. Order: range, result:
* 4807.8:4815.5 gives 34.71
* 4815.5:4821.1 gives 32.05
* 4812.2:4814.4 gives 32.02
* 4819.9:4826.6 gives 35.77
